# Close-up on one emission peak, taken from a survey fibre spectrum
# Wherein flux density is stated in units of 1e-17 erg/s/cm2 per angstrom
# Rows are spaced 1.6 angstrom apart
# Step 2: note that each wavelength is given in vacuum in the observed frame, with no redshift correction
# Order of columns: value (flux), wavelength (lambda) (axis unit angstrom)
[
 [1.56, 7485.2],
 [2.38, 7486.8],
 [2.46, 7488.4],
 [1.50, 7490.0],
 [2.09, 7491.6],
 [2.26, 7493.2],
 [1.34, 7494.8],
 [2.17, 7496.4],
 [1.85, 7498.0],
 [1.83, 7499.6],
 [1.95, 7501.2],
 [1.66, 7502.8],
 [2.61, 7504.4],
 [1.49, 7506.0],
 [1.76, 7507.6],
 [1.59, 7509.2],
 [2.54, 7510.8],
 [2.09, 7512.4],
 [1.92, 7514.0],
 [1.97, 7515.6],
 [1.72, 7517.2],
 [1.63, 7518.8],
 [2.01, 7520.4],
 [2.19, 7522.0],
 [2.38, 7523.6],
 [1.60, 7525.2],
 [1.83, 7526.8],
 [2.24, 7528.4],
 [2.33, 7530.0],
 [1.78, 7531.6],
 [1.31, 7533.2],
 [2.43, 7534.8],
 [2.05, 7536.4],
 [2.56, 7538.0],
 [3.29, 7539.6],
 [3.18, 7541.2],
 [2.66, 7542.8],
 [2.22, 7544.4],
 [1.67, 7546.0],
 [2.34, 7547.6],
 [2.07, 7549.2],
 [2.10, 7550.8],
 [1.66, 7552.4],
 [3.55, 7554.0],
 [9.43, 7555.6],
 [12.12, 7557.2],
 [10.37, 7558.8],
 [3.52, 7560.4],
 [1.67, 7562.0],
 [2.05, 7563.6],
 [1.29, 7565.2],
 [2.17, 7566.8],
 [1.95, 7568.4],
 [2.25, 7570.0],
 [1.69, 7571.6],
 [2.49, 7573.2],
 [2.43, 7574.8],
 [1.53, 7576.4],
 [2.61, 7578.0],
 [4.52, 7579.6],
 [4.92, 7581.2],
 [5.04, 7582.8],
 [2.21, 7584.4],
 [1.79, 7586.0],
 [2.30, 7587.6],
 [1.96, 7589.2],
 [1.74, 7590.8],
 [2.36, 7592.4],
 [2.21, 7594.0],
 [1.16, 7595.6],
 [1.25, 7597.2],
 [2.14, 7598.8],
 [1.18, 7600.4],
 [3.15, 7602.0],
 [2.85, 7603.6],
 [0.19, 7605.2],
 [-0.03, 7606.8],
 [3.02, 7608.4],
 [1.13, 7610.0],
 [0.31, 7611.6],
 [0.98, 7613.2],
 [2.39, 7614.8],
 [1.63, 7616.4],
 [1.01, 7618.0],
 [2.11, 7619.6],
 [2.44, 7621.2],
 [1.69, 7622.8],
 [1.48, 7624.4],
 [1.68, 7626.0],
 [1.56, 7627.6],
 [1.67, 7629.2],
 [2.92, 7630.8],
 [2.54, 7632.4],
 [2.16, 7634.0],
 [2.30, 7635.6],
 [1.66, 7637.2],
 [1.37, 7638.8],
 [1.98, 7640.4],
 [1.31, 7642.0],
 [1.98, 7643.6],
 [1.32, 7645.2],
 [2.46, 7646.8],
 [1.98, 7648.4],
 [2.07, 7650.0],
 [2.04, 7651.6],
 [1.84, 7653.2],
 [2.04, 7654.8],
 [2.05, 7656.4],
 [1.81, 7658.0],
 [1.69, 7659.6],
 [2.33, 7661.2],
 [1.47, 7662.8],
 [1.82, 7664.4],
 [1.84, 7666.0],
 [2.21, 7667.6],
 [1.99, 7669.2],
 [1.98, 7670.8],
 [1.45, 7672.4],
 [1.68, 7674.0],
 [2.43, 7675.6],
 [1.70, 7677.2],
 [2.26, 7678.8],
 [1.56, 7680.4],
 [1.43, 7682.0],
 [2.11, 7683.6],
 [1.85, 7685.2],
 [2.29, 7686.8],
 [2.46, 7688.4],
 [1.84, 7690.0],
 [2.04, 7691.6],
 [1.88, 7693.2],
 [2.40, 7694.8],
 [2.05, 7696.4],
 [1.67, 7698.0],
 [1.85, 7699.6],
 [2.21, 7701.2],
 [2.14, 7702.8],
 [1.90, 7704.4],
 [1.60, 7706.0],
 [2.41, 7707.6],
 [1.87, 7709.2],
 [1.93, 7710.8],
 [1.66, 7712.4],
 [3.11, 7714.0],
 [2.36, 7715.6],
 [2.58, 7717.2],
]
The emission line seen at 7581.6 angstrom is [N II] 6583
